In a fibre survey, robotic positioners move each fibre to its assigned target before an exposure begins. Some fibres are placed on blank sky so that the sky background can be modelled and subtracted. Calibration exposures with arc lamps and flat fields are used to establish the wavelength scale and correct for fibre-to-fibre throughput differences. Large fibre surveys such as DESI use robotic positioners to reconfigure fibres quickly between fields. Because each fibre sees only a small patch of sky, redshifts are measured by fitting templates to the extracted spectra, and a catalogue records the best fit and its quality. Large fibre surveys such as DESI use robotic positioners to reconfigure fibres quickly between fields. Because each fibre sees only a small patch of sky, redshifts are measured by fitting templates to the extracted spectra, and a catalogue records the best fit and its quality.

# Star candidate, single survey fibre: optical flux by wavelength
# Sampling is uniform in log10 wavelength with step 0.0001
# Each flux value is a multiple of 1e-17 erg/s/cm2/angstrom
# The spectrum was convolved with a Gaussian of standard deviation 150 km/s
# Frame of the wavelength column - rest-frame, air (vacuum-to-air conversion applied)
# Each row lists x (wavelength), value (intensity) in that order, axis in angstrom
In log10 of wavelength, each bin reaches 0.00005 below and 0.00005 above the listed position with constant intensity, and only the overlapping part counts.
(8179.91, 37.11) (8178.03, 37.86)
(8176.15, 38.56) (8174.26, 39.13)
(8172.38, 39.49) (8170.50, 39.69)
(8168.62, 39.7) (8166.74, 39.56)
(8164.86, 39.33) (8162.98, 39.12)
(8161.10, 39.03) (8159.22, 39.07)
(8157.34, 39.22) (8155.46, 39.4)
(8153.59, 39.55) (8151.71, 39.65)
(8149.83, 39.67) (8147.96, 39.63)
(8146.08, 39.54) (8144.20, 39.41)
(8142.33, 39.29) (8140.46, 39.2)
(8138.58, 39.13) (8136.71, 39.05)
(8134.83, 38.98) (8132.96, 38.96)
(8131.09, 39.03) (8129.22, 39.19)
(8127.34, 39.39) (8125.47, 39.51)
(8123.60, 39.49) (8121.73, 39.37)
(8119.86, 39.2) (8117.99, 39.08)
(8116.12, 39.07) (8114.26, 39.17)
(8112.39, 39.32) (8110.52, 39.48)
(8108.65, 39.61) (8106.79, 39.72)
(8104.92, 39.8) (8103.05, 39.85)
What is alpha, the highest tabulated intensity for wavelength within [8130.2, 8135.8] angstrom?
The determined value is 39.03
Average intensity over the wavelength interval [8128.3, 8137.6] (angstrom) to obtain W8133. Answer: 39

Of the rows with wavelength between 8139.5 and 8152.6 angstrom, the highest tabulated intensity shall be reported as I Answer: 39.67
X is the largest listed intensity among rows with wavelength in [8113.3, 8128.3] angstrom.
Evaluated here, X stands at 39.51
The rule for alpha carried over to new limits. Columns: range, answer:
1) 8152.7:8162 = 39.55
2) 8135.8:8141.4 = 39.2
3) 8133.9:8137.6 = 39.05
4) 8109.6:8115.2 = 39.48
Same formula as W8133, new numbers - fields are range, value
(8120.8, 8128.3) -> 39.4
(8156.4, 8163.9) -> 39.1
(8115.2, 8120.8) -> 39.1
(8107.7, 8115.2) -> 39.4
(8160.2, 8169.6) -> 39.4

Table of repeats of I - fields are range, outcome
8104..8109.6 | 39.8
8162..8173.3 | 39.7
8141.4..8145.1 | 39.41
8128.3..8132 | 39.19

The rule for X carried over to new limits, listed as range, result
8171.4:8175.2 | 39.49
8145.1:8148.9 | 39.63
